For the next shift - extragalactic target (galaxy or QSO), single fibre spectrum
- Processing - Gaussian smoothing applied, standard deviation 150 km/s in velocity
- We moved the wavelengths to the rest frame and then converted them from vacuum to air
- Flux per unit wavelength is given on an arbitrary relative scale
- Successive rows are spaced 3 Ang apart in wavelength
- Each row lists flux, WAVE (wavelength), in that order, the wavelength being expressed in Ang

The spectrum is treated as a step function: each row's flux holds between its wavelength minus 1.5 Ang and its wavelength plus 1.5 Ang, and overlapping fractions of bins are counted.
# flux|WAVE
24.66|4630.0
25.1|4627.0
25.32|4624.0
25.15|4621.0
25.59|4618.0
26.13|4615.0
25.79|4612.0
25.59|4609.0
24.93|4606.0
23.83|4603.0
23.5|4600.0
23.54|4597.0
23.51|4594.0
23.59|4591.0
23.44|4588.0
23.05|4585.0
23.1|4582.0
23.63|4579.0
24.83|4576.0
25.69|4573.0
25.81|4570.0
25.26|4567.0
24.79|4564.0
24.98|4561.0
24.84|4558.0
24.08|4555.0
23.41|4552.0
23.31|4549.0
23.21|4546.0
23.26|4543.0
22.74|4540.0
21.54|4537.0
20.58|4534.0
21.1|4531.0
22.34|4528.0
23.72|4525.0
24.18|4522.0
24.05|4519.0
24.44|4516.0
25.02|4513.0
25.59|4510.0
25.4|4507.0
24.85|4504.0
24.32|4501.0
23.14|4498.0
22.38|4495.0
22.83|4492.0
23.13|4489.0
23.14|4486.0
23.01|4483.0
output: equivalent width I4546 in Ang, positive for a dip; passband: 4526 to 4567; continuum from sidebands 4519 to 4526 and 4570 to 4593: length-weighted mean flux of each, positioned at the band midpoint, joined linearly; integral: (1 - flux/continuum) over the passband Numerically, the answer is 1.4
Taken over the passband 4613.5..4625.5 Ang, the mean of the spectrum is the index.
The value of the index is 25.5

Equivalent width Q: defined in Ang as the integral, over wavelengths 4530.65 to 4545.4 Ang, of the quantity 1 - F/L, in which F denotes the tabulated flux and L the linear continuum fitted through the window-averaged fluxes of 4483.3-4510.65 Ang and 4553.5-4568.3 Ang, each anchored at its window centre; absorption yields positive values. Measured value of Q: 1.5 Ang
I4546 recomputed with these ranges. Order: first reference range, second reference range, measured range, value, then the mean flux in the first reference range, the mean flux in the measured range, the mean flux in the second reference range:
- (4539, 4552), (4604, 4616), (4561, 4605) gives 0.65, 23.2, 24.2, 25.5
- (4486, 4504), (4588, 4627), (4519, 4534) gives 0.60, 23.3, 22.7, 24.7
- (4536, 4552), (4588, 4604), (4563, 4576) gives -1.18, 22.9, 25.3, 23.6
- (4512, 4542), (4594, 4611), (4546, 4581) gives -1.40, 22.9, 24.5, 24.3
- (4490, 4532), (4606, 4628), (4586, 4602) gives 1.03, 23.8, 23.5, 25.5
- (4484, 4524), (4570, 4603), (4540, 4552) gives 0.37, 24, 23.2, 23.9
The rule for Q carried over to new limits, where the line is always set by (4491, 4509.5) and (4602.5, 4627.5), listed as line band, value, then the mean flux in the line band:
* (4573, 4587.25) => 0.6 Ang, 23.9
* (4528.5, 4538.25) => 1.3 Ang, 21.2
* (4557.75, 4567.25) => -0.1 Ang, 24.9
